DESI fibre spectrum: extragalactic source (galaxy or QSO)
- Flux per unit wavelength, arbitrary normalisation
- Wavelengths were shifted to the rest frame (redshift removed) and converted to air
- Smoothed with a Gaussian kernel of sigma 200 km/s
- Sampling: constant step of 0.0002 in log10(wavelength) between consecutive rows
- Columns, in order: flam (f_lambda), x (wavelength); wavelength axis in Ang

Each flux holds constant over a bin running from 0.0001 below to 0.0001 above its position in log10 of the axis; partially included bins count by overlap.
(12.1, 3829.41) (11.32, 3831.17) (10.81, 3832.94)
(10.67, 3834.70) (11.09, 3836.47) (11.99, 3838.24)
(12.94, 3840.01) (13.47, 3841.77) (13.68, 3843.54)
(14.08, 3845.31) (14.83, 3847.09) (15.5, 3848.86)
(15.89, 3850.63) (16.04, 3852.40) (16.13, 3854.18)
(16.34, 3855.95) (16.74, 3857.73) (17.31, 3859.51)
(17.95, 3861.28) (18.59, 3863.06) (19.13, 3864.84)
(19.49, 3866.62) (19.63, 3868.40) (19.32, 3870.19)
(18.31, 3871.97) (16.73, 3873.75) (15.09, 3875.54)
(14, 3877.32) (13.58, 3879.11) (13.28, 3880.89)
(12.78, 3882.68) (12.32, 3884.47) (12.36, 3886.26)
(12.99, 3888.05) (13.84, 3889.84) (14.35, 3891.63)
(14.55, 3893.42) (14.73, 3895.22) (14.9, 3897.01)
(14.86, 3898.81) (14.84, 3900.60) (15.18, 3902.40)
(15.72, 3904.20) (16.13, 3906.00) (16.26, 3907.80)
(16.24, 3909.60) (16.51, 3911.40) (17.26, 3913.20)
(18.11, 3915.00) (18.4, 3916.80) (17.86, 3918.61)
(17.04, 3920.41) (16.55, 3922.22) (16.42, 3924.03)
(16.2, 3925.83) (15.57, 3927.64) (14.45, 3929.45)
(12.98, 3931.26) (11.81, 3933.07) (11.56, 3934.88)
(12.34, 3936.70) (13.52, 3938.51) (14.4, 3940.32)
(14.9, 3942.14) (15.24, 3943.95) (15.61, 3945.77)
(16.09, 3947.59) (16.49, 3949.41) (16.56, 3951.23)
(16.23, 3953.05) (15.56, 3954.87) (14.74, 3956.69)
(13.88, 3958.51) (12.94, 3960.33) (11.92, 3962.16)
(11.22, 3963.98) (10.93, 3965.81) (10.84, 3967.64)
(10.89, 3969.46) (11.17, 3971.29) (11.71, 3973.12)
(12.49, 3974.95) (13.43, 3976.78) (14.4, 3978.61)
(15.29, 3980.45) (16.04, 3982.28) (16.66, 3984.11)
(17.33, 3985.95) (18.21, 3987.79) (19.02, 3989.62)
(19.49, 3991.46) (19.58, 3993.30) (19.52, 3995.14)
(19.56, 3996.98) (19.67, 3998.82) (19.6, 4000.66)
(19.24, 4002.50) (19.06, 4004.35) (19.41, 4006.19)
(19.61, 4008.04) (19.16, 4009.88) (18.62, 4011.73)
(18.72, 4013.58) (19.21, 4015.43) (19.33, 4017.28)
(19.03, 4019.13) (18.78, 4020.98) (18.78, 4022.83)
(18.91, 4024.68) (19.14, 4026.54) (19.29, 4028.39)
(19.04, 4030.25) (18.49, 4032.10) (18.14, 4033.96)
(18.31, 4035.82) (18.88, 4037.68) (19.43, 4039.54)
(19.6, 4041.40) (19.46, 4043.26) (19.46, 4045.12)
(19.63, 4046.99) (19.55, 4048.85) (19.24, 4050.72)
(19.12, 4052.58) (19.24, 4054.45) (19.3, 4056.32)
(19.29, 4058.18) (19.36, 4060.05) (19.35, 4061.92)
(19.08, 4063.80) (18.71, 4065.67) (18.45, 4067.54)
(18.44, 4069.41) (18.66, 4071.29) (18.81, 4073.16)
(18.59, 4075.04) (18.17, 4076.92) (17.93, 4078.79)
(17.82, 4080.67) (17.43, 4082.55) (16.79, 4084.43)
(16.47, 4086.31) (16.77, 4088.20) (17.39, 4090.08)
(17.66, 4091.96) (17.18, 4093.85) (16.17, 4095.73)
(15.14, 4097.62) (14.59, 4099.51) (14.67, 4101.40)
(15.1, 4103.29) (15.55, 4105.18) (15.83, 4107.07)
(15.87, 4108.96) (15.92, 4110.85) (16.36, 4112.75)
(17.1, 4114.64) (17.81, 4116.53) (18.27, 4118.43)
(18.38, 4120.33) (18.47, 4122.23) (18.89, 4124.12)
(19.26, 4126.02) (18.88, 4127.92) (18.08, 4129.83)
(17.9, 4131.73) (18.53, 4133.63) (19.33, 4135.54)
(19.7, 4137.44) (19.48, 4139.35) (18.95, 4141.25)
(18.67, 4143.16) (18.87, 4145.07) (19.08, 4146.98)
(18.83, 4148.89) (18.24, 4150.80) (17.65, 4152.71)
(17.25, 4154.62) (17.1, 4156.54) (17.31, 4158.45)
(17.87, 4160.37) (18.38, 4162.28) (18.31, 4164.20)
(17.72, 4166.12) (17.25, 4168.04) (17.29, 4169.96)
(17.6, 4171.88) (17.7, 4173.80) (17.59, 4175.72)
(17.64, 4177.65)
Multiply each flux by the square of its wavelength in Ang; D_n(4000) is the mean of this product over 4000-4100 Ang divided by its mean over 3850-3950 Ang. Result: 1.3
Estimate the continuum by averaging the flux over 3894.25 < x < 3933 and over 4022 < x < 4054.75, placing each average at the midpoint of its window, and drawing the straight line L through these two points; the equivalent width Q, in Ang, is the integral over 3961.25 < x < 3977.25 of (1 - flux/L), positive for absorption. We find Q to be 5.32 Ang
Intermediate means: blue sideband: 15.9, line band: 11.6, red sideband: 19.1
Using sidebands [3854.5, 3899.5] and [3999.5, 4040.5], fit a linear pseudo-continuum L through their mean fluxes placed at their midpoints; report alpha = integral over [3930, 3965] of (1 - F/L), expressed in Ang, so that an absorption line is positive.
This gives 6.6 Ang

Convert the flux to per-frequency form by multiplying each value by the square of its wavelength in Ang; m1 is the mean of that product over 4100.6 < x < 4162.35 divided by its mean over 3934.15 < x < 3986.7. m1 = 1.4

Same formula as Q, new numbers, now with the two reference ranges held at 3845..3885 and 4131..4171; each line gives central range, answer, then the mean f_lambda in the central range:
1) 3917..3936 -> 1.8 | 15.1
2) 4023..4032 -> -0.8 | 19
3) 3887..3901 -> 1.8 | 14.3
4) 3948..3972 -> 5.0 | 13.4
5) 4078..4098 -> 0.9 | 17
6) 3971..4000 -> 0.9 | 16.6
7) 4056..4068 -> -1.0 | 19.1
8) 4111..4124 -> 0.2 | 17.7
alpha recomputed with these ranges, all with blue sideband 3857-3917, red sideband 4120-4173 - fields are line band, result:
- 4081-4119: 3.1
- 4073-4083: -0.2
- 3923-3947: 3.0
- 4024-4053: -3.0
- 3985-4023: -4.7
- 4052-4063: -1.1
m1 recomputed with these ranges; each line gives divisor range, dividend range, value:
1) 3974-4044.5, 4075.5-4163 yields 1.01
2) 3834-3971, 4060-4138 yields 1.29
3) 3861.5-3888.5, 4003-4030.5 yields 1.29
